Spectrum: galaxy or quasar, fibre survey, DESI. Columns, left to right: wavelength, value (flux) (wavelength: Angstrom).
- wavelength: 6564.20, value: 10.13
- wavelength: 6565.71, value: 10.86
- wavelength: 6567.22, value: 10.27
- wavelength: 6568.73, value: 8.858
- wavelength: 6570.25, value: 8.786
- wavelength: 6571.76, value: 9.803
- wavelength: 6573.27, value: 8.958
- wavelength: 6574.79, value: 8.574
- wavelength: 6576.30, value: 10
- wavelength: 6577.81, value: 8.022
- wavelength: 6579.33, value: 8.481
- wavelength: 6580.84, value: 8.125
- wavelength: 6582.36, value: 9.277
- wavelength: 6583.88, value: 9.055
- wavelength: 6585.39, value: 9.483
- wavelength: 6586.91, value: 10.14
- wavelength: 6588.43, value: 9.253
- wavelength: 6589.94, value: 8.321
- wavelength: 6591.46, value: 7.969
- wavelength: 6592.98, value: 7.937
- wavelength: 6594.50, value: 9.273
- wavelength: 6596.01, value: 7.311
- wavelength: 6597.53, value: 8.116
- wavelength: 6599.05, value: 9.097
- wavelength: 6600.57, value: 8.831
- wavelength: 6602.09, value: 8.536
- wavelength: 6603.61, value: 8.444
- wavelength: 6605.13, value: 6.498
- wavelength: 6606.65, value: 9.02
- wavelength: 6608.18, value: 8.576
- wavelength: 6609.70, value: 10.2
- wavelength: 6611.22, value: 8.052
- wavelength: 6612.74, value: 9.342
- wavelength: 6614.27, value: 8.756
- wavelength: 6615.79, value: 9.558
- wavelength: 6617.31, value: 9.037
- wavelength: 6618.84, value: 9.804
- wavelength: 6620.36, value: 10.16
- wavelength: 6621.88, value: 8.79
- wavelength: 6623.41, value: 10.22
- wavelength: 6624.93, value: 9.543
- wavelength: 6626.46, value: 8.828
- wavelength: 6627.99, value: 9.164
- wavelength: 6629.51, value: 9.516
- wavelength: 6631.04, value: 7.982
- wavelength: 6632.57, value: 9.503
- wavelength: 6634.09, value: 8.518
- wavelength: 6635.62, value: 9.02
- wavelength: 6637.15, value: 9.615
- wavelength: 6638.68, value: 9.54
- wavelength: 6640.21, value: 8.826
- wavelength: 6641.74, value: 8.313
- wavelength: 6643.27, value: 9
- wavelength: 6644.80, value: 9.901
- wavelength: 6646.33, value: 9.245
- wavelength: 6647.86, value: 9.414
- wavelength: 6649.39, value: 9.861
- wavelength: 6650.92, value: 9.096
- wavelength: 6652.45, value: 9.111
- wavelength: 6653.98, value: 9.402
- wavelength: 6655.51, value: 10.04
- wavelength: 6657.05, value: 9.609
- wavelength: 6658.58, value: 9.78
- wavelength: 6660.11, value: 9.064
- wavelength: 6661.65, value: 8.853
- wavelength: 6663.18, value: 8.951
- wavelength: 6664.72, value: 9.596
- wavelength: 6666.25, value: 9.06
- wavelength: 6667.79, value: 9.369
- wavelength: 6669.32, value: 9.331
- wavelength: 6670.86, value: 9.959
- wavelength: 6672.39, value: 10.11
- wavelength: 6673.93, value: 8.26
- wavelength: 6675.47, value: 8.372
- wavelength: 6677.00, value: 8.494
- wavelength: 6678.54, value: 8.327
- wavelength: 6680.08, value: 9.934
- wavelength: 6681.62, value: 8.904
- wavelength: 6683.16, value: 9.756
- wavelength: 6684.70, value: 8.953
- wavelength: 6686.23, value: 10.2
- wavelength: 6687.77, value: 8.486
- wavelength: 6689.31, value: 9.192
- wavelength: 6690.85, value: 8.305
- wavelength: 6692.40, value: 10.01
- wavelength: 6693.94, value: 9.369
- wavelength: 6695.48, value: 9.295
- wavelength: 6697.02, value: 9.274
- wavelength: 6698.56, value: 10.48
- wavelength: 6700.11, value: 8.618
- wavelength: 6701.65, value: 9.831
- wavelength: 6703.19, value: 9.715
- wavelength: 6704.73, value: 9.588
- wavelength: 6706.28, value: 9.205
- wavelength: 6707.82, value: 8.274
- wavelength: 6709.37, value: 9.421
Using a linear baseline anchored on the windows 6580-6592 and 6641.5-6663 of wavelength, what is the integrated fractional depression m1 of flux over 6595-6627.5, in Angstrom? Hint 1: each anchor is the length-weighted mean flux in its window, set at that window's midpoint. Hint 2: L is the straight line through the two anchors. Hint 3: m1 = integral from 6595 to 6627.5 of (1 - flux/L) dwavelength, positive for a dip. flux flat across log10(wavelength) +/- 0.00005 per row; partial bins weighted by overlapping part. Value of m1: 0.78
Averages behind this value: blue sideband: 8.97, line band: 8.9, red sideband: 9.35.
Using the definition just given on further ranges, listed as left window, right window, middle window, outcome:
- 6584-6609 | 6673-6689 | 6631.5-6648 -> -0.67 Angstrom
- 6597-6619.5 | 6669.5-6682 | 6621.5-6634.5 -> -0.40 Angstrom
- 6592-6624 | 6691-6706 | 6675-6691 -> 0.61 Angstrom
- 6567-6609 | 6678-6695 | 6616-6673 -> -1.95 Angstrom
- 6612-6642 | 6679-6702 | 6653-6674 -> -0.29 Angstrom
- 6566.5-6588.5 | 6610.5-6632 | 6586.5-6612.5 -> 1.73 Angstrom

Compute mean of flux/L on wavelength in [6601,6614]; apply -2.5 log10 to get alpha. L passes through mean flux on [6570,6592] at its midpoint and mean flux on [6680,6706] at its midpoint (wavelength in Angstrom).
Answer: 0.06 mag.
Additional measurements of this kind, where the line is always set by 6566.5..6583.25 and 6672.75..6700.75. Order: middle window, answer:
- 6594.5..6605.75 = 0.10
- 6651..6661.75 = -0.04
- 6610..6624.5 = -0.03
